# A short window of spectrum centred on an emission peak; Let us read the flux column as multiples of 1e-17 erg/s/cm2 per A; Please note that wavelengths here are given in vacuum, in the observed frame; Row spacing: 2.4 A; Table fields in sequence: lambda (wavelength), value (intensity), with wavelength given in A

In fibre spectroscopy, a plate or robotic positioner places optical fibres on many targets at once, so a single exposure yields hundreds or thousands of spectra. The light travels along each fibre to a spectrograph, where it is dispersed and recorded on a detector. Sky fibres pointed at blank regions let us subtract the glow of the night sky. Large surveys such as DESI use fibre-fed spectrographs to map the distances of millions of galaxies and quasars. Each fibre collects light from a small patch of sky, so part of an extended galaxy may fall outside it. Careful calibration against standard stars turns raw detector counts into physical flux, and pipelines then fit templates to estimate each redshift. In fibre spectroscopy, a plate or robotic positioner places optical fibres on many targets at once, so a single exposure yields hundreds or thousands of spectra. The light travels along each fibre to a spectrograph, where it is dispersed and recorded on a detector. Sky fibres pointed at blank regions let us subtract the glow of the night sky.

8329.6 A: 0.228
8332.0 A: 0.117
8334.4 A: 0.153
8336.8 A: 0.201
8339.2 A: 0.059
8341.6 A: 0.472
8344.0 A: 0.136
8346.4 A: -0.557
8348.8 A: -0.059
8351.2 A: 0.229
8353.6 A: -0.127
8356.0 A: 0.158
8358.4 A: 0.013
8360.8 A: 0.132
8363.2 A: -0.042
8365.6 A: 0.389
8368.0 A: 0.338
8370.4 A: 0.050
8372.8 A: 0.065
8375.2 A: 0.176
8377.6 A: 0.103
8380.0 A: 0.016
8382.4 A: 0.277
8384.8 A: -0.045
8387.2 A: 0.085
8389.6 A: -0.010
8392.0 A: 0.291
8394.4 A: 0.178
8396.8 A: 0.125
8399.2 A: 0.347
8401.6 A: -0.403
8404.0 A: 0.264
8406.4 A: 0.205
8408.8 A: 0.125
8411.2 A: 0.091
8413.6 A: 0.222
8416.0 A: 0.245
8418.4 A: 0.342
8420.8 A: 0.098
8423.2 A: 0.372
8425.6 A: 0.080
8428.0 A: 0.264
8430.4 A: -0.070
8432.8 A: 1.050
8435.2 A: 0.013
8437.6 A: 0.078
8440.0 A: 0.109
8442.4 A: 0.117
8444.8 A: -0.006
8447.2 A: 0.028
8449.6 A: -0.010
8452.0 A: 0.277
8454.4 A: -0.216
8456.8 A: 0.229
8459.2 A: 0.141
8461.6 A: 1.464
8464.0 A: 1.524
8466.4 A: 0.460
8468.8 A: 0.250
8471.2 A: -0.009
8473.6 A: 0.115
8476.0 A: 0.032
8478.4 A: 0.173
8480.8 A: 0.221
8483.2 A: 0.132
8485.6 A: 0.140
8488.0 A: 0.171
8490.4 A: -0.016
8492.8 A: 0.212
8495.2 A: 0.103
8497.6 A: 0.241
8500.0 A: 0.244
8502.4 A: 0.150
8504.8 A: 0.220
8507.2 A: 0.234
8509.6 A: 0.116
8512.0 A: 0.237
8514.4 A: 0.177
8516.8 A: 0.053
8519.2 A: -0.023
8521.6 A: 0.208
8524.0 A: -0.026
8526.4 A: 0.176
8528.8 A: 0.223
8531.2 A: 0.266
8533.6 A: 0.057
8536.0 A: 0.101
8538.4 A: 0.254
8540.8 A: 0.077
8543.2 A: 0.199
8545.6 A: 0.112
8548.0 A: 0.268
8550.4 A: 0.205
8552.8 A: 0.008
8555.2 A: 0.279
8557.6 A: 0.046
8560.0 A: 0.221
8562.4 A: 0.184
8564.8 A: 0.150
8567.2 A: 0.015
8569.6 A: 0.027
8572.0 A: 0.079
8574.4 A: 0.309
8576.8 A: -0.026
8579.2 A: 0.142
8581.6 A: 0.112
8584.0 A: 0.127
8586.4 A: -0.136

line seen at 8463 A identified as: Hbeta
